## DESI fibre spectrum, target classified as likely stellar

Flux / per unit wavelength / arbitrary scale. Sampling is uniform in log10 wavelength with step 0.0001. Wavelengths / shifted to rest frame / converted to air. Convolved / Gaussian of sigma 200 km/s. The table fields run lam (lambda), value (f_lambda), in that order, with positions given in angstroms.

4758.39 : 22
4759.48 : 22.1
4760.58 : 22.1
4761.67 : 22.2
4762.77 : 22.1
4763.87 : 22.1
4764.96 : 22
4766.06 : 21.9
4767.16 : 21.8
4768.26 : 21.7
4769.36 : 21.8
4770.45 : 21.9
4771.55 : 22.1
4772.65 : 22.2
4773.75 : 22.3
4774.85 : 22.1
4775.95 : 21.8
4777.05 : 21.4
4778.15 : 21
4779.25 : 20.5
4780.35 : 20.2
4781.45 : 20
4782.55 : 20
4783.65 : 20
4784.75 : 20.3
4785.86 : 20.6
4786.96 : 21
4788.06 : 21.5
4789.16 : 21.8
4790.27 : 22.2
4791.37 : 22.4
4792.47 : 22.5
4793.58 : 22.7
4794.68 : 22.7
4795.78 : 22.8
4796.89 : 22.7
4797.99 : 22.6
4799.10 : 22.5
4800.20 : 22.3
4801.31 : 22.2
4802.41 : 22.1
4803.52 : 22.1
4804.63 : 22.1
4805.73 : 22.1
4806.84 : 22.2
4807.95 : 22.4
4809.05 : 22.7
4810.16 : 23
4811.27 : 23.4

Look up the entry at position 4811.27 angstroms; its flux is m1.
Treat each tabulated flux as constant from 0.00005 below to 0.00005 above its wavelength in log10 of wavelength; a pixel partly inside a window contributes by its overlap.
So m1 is 23.4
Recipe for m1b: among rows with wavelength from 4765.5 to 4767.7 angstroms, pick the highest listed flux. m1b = 21.9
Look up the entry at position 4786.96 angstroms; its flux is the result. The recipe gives 21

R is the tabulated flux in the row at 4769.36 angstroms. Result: 21.8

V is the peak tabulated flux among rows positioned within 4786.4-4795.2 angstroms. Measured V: 22.7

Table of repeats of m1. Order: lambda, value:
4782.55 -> 20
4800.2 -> 22.3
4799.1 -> 22.5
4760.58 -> 22.1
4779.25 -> 20.5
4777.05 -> 21.4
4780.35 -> 20.2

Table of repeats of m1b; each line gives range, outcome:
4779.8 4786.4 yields 20.6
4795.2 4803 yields 22.8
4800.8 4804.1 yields 22.2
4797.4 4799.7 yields 22.6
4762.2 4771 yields 22.1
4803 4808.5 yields 22.4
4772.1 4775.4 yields 22.3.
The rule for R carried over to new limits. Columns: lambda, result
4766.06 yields 21.9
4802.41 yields 22.1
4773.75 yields 22.3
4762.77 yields 22.1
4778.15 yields 21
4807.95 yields 22.4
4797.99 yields 22.6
